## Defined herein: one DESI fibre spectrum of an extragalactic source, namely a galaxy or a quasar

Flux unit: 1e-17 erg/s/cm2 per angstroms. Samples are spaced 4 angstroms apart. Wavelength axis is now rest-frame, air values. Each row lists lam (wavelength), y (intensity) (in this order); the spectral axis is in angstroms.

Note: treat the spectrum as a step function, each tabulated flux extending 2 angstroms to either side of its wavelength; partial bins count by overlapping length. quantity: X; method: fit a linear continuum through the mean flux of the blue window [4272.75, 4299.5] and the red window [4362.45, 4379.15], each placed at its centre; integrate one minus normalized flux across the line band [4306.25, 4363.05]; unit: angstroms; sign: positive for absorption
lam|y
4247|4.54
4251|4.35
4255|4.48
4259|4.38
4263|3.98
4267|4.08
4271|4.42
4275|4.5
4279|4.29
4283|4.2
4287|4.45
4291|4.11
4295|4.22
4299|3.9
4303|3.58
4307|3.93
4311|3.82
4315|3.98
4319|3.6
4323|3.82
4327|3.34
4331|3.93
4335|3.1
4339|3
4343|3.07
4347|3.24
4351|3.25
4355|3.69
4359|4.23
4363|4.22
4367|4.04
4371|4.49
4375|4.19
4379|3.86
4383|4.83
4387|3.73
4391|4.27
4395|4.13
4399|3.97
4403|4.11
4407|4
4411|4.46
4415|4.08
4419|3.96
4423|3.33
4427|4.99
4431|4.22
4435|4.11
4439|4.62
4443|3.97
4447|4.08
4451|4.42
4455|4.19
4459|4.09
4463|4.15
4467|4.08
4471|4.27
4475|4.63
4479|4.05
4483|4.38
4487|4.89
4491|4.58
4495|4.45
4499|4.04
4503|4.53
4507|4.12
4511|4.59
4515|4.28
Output 8.50 angstroms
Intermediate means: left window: 4.26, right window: 4.19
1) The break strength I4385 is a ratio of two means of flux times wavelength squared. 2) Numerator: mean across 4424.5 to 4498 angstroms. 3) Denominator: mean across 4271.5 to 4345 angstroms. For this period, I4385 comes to 1.2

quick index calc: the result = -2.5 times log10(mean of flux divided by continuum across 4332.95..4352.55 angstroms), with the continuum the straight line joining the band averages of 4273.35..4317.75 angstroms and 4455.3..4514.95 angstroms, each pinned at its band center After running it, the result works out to 0.30 mag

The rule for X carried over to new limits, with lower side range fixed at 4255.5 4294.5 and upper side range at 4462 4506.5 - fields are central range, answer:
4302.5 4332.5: 3.8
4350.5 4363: 1.3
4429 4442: 0.2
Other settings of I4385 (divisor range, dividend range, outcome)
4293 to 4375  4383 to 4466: 1.16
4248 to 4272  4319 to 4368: 0.87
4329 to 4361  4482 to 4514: 1.38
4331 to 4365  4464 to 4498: 1.33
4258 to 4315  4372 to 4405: 1.05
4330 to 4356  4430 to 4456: 1.35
